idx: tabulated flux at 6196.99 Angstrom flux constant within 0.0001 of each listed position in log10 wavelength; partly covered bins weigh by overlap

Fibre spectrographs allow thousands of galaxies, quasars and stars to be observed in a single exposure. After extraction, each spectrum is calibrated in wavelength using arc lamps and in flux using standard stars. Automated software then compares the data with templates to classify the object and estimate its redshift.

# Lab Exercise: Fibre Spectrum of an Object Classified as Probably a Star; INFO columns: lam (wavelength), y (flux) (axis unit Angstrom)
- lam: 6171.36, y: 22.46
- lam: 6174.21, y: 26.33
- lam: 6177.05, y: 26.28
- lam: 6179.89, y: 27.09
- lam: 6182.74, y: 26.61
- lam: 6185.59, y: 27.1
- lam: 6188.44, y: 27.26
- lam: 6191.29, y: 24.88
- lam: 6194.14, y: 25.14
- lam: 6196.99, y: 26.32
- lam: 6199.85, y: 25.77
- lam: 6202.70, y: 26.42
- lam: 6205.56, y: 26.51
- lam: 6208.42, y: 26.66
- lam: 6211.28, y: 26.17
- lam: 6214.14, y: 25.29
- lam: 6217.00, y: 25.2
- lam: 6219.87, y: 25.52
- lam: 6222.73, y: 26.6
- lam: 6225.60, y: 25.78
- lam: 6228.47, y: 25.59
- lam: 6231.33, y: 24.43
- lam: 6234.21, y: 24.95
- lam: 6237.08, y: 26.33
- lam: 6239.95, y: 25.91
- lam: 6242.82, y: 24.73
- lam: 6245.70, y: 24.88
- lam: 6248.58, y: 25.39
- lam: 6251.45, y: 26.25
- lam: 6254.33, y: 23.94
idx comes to 26.32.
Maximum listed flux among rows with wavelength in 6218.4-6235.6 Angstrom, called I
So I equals 26.6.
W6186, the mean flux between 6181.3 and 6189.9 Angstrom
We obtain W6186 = 27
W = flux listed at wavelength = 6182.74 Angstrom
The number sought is 26.61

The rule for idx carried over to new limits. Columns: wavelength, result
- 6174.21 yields 26.33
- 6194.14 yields 25.14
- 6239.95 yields 25.91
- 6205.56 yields 26.51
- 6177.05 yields 26.28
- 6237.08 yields 26.33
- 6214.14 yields 25.29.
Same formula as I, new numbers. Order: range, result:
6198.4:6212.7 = 26.66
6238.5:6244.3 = 25.91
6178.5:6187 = 27.1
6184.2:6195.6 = 27.26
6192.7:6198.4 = 26.32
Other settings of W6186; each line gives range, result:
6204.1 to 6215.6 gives 26.2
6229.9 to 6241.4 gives 25.4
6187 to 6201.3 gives 25.9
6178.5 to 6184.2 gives 26.8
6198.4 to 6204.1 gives 26.1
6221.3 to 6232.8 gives 25.6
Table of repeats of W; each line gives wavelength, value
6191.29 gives 24.88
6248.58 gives 25.39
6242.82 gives 24.73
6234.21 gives 24.95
